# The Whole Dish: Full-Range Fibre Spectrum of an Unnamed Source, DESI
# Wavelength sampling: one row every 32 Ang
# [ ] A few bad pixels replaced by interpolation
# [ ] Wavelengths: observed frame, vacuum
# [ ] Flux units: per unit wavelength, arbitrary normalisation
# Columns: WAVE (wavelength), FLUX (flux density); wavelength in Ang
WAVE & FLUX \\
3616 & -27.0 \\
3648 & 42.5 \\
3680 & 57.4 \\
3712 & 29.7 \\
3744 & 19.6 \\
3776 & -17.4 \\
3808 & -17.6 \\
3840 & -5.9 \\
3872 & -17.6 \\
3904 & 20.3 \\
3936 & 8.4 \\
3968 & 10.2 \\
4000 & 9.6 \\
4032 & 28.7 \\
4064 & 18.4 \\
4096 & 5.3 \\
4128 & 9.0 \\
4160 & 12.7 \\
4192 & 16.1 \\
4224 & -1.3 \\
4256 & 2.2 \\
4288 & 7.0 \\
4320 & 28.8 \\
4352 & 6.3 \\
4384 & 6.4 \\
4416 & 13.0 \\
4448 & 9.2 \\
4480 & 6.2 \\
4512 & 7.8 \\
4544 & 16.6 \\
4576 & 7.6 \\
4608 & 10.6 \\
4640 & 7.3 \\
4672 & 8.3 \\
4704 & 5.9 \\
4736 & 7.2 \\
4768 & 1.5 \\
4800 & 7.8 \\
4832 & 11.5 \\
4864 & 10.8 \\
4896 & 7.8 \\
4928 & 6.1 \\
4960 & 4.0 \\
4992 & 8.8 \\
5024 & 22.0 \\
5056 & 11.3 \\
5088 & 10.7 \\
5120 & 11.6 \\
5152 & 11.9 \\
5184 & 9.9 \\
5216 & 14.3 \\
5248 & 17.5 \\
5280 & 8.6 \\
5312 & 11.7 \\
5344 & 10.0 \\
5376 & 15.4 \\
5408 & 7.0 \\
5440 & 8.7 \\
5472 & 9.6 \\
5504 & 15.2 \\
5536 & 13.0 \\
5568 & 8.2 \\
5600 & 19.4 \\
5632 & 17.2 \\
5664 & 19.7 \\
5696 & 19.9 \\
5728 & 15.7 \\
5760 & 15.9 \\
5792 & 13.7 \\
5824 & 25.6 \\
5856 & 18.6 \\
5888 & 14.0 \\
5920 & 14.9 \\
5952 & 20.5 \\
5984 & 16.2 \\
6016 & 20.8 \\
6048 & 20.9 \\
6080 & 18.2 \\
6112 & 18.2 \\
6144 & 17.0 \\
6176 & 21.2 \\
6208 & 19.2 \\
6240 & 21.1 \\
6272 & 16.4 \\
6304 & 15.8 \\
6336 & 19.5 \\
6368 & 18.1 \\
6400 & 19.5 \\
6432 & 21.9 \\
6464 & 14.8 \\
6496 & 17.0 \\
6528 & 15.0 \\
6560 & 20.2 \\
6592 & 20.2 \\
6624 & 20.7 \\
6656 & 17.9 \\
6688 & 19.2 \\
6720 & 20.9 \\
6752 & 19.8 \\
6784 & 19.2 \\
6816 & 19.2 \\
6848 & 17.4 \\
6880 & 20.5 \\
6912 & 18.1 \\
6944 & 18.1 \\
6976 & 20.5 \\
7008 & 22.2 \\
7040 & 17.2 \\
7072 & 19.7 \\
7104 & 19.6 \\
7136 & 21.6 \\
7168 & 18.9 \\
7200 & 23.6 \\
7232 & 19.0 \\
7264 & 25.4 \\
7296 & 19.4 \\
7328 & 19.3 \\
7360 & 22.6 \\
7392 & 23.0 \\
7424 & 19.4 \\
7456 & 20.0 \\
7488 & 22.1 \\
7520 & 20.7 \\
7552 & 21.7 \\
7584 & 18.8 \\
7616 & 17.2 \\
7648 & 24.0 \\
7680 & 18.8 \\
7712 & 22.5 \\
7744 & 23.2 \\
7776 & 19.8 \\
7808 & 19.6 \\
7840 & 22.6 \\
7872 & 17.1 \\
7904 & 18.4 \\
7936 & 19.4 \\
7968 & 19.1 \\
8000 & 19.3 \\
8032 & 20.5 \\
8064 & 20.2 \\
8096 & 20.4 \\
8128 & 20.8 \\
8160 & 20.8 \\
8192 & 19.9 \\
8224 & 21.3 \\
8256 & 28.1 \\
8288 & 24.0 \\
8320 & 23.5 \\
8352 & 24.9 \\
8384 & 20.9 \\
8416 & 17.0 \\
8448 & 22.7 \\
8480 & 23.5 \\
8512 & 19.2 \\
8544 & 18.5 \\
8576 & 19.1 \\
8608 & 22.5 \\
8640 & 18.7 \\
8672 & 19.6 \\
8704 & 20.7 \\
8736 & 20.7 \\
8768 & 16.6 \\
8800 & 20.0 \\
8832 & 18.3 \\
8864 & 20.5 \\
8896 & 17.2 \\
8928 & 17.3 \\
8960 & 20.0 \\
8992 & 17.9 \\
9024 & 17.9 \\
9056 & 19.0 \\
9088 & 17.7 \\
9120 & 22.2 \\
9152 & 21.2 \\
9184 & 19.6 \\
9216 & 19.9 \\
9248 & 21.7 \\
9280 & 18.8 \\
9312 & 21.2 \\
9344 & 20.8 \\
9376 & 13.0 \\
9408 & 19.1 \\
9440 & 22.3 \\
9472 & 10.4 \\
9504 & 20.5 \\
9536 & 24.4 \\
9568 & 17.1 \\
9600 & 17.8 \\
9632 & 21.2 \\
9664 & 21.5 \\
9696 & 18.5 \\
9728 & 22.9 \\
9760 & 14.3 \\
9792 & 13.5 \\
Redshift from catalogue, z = 0.26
